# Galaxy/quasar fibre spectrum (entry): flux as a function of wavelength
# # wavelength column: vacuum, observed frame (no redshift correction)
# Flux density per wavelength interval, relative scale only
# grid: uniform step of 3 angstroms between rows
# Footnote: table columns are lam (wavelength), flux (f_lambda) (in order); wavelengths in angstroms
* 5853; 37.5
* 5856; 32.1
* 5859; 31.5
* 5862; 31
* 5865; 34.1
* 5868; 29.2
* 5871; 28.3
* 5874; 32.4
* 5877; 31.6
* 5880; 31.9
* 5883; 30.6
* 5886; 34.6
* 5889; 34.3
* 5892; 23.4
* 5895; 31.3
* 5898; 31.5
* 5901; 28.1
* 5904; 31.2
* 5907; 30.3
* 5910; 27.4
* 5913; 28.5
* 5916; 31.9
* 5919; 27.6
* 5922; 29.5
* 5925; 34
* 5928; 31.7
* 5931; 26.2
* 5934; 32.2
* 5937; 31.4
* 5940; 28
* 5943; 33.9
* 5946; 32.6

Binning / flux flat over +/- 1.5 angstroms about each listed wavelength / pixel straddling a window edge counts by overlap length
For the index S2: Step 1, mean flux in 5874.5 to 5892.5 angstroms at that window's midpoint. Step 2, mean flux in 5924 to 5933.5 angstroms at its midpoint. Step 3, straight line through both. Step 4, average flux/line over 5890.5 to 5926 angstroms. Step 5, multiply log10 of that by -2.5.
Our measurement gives 0.06 mag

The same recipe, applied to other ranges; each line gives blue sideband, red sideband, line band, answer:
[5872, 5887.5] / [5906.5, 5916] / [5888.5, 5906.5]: 0.02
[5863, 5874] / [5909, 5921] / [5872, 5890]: -0.07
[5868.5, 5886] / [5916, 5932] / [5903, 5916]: 0.03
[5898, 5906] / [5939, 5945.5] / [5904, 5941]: 0.03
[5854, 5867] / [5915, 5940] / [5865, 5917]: 0.03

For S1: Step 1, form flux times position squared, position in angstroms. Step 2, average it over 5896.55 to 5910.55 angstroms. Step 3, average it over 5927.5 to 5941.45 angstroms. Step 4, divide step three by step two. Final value 1.01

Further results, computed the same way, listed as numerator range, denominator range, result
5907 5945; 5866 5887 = 0.98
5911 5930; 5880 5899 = 0.99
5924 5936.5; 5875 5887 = 0.98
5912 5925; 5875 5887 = 0.95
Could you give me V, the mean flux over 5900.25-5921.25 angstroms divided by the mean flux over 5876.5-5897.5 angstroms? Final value 0.94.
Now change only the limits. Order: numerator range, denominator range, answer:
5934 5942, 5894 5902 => 1.00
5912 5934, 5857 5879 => 0.96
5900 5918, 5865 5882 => 0.95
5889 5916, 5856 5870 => 0.94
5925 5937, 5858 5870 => 0.98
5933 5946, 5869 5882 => 1.02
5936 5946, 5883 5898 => 1.01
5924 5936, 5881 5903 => 1.01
